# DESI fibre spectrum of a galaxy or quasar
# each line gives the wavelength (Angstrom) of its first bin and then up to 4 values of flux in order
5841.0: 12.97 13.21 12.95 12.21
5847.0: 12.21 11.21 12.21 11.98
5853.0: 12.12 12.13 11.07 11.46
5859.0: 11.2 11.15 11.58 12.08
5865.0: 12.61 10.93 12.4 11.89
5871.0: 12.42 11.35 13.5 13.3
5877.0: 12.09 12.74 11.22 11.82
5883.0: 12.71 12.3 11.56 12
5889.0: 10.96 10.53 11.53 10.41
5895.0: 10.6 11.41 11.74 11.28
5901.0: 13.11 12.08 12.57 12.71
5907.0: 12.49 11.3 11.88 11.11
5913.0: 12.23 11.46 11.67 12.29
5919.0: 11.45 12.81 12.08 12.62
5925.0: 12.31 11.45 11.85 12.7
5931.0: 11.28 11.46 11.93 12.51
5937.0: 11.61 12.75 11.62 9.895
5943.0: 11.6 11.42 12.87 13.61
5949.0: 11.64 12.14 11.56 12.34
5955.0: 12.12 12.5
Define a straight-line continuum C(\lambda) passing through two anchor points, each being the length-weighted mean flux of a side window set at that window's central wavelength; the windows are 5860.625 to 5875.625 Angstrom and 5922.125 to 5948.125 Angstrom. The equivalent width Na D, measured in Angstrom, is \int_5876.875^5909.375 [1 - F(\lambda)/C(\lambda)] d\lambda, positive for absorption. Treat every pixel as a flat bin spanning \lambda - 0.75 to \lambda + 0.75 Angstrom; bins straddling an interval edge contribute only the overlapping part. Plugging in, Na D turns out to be 0.8 Angstrom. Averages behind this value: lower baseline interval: 12.1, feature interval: 11.8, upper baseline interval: 12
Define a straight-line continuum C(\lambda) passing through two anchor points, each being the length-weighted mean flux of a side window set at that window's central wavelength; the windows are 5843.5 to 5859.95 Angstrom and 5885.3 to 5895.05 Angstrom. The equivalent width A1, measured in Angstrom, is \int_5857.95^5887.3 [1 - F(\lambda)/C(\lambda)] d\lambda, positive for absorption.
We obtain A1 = -1.50 Angstrom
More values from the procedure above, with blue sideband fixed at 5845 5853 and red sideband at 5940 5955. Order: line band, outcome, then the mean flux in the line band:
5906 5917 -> 0.1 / 11.8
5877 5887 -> -0.1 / 12.1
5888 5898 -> 0.8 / 11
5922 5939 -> -0.2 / 12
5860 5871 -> 0.1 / 11.9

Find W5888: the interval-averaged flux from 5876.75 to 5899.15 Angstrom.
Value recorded 11.6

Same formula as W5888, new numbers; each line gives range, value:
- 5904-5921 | 12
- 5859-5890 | 12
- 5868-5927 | 11.9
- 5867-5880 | 12.4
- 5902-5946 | 11.9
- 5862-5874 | 12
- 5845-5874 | 11.8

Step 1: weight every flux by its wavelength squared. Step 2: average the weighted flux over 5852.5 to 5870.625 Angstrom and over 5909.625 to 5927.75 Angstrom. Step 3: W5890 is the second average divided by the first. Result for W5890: 1.04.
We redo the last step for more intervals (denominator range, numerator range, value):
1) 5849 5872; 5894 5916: 1.02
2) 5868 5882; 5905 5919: 0.98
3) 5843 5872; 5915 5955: 1.03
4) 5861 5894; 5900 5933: 1.02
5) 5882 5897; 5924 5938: 1.06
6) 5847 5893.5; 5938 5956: 1.04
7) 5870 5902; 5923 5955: 1.03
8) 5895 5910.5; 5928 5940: 1.01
